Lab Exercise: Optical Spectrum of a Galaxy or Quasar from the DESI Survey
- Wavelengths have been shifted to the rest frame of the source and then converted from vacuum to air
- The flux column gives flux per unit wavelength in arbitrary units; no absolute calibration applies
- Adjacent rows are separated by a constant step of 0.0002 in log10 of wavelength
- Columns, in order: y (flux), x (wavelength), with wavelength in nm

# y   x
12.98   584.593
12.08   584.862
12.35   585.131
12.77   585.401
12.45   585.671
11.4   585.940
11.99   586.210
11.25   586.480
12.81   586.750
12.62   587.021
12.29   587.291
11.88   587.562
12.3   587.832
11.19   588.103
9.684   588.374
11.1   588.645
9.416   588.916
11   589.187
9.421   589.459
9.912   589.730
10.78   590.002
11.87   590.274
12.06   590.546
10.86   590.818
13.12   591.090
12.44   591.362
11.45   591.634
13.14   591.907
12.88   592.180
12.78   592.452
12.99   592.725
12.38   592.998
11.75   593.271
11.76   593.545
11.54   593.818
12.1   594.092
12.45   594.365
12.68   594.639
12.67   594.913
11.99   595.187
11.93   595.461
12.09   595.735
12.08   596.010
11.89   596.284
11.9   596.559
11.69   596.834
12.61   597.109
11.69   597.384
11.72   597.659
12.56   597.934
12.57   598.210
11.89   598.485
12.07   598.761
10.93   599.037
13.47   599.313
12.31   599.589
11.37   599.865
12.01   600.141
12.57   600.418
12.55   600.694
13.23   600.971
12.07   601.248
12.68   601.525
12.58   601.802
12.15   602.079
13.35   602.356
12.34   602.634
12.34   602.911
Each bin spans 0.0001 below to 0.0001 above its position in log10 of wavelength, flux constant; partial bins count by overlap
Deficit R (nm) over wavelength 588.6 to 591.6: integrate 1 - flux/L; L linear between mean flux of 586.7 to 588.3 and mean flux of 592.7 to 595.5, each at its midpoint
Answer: 0.25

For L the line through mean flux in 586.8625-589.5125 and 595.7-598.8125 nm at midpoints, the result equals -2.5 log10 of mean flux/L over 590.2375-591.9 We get -0.06 mag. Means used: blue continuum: 11.2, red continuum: 12.1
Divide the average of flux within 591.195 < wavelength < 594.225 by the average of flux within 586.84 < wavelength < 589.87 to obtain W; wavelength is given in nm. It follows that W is 1.12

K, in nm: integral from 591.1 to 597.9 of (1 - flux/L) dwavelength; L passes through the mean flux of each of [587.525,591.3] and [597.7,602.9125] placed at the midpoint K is -0.33 nm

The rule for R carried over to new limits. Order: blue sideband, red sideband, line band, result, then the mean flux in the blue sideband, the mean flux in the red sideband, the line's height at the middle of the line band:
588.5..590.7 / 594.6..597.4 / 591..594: -0.28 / 10.7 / 12.1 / 11.3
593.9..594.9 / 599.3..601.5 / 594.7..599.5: 0.11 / 12.4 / 12.4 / 12.4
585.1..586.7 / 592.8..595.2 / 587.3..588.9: 0.12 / 12.1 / 12.2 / 12.1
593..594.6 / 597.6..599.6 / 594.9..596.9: 0.01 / 12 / 12.2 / 12.1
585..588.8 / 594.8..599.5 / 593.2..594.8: -0.01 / 11.8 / 12.1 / 12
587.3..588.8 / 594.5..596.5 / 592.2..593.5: -0.07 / 11.3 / 12.2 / 11.9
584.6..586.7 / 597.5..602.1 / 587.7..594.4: 0.32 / 12.1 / 12.3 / 12.2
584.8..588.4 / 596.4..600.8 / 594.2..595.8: -0.03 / 12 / 12.1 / 12.1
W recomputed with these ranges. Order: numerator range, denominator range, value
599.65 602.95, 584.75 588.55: 1.04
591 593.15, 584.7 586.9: 1.04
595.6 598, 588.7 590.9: 1.12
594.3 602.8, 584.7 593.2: 1.04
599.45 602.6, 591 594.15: 1.01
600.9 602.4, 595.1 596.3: 1.05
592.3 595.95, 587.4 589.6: 1.14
